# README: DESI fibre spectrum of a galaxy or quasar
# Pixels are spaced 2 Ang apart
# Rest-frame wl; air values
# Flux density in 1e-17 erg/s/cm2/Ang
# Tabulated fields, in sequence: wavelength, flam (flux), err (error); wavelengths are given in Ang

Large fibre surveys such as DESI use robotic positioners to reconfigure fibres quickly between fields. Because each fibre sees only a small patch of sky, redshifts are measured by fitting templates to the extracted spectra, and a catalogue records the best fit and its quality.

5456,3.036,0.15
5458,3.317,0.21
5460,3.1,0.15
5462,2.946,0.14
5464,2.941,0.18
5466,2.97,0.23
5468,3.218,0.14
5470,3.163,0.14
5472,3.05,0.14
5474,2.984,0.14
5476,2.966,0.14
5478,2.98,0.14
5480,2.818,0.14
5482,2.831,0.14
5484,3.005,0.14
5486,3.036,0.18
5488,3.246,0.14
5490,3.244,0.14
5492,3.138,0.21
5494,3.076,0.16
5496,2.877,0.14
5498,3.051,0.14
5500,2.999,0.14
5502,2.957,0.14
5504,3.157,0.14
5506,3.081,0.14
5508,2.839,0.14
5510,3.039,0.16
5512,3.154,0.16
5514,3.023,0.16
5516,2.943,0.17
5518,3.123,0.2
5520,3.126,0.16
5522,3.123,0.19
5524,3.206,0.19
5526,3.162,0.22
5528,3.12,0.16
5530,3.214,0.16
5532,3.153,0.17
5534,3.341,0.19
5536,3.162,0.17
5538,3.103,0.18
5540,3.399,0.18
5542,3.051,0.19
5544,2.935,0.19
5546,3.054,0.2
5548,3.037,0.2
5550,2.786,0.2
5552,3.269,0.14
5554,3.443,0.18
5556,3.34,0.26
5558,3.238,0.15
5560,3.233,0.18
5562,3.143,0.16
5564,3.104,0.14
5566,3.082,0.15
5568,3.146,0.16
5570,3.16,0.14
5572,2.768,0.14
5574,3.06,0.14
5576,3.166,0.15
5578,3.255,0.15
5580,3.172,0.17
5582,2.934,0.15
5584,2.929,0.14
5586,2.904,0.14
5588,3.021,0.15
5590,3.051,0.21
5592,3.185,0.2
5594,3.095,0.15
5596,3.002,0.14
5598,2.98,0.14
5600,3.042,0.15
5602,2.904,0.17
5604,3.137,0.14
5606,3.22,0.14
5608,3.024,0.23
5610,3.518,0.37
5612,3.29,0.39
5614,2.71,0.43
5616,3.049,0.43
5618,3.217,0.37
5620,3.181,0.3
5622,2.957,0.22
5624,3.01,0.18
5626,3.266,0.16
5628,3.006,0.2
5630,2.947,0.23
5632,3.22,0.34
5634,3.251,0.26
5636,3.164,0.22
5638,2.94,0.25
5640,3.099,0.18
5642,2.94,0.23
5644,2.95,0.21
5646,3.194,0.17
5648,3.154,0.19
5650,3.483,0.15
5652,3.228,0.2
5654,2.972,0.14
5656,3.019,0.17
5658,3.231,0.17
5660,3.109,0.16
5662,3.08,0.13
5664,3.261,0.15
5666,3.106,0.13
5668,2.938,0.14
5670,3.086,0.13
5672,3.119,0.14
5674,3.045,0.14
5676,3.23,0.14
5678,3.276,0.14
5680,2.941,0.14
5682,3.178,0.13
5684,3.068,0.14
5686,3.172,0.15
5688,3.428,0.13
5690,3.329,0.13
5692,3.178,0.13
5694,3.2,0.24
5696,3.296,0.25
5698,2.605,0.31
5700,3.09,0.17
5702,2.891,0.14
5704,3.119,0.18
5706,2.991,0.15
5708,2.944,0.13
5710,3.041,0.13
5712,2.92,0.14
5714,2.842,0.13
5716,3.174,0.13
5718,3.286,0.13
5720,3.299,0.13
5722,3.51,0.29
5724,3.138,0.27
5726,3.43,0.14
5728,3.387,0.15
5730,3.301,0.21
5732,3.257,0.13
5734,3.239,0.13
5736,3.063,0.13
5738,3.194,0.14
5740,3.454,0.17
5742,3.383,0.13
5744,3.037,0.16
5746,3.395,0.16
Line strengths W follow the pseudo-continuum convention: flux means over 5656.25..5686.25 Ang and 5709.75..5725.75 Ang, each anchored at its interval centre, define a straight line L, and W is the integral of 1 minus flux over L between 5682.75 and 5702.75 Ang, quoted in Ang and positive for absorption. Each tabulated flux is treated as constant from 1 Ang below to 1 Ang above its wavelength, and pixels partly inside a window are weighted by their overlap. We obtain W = 0.1 Ang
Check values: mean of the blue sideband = 3.12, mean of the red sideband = 3.17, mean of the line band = 3.13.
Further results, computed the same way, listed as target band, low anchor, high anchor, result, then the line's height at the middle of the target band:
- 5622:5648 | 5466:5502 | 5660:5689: 0.30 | 3.12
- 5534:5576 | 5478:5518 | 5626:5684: -0.99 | 3.06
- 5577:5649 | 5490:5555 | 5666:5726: 0.69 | 3.11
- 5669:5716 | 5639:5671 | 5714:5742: 1.59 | 3.2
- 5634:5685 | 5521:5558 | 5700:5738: 0.70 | 3.16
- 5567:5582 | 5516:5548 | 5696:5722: 0.13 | 3.12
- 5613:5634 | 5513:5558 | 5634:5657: 0.35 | 3.12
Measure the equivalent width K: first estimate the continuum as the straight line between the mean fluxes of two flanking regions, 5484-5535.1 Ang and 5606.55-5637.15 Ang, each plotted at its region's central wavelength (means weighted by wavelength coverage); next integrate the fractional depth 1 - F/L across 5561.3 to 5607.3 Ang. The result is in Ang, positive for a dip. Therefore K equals 0.7 Ang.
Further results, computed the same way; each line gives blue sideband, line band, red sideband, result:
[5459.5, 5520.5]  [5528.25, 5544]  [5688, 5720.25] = -0.7 Ang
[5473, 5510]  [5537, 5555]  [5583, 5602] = -0.6 Ang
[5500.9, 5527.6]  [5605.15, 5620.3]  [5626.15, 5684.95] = -0.2 Ang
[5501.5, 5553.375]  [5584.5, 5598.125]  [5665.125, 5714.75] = 0.3 Ang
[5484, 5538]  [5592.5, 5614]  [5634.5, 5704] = 0.0 Ang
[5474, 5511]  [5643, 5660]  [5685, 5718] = -0.5 Ang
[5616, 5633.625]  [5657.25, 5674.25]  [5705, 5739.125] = 0.1 Ang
